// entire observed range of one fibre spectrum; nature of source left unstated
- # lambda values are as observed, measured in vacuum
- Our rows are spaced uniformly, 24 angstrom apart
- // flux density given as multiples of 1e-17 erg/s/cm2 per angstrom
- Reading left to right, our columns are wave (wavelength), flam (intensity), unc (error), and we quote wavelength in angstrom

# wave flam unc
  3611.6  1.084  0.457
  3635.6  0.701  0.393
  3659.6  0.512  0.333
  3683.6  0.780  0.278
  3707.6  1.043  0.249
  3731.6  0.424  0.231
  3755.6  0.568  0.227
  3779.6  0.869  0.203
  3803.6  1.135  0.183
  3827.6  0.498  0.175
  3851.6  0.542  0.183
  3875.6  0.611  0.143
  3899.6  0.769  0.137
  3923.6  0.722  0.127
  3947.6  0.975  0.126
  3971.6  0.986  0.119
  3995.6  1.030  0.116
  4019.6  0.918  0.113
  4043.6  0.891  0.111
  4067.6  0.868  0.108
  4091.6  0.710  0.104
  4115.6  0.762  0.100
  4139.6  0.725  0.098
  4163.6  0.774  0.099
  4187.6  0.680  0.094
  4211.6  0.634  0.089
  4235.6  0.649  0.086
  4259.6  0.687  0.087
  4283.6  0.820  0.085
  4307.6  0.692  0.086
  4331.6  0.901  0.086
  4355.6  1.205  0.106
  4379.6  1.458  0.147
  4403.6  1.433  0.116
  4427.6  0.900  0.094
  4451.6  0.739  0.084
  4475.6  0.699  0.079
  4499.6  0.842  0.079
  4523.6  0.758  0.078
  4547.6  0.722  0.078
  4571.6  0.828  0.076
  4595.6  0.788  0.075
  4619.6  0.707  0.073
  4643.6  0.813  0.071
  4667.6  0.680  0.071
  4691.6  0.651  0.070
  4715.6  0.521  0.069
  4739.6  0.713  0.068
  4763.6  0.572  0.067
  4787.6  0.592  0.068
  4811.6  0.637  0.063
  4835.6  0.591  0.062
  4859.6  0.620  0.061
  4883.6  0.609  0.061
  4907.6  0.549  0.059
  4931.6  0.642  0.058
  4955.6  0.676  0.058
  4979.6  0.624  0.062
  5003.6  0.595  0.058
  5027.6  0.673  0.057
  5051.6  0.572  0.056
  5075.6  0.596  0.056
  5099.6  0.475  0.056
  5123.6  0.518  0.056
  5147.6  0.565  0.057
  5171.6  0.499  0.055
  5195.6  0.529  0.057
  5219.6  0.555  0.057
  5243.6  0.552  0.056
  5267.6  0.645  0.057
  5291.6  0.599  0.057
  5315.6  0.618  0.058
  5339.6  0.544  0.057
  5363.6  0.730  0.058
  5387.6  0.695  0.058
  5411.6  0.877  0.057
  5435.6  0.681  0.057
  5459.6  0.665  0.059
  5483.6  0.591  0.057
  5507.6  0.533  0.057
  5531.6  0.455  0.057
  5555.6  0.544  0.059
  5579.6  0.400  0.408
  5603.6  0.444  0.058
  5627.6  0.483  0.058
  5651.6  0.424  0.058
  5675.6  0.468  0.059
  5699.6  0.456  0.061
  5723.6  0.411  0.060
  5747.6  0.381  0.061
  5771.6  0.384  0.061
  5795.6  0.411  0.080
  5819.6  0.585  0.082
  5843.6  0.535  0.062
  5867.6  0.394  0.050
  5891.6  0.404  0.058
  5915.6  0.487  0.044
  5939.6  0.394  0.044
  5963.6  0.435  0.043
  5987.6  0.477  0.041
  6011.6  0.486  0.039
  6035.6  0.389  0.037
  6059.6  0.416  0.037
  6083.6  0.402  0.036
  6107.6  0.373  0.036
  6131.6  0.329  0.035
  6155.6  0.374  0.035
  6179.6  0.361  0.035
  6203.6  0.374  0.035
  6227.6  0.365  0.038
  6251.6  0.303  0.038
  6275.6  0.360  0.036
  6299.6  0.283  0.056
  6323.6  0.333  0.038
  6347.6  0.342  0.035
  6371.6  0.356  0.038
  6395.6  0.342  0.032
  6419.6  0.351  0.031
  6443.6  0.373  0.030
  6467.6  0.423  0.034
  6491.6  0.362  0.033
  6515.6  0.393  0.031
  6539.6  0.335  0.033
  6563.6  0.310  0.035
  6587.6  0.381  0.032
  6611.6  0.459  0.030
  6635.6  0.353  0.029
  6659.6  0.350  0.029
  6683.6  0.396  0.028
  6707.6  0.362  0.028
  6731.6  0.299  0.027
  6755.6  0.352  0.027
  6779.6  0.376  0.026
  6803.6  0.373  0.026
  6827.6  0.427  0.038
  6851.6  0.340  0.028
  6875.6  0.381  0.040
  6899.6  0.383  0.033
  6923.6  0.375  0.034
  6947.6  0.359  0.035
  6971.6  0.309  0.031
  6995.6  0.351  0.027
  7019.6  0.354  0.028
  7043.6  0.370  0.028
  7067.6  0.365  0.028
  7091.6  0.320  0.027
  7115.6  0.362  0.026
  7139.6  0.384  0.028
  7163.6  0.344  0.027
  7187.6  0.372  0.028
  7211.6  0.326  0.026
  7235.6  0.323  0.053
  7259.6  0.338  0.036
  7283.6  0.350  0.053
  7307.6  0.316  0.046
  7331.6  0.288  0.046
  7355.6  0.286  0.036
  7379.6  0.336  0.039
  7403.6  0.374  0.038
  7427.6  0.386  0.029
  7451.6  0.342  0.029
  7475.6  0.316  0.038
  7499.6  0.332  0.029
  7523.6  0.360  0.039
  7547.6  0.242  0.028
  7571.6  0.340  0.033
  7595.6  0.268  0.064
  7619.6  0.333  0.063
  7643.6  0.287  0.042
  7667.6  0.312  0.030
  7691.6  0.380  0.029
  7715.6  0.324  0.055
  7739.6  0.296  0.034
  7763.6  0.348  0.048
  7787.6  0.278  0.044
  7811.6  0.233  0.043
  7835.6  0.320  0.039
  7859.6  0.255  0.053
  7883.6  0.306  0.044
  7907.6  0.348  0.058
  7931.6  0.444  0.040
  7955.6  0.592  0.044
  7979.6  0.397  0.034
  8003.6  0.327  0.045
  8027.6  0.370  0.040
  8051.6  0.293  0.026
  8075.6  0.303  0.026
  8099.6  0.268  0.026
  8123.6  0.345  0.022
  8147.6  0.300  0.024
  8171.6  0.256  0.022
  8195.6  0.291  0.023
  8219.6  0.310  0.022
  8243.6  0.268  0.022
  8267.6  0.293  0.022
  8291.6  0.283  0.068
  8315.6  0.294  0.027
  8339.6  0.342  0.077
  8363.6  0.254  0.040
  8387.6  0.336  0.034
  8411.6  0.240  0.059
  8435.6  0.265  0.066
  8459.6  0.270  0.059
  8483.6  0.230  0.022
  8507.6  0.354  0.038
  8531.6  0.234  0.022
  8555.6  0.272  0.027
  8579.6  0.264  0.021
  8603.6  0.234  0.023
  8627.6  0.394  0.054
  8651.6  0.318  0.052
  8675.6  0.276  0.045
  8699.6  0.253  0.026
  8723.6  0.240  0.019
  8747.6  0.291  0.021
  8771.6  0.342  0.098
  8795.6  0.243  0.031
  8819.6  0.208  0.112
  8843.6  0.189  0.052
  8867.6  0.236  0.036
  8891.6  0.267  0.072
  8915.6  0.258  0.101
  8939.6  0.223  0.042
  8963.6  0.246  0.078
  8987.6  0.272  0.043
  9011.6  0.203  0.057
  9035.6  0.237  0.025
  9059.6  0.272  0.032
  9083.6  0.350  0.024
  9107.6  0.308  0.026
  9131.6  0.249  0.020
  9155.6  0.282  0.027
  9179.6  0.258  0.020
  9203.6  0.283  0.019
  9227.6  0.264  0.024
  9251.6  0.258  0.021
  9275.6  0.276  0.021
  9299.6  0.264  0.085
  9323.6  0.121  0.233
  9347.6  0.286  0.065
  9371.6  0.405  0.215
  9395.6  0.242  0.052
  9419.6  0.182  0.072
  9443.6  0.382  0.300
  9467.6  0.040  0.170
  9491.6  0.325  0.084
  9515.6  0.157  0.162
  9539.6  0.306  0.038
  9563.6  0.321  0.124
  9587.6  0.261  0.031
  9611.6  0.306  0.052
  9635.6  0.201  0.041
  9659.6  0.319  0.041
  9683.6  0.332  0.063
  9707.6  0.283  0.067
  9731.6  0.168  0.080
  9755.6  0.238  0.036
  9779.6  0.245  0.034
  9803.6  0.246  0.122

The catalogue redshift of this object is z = 1.84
